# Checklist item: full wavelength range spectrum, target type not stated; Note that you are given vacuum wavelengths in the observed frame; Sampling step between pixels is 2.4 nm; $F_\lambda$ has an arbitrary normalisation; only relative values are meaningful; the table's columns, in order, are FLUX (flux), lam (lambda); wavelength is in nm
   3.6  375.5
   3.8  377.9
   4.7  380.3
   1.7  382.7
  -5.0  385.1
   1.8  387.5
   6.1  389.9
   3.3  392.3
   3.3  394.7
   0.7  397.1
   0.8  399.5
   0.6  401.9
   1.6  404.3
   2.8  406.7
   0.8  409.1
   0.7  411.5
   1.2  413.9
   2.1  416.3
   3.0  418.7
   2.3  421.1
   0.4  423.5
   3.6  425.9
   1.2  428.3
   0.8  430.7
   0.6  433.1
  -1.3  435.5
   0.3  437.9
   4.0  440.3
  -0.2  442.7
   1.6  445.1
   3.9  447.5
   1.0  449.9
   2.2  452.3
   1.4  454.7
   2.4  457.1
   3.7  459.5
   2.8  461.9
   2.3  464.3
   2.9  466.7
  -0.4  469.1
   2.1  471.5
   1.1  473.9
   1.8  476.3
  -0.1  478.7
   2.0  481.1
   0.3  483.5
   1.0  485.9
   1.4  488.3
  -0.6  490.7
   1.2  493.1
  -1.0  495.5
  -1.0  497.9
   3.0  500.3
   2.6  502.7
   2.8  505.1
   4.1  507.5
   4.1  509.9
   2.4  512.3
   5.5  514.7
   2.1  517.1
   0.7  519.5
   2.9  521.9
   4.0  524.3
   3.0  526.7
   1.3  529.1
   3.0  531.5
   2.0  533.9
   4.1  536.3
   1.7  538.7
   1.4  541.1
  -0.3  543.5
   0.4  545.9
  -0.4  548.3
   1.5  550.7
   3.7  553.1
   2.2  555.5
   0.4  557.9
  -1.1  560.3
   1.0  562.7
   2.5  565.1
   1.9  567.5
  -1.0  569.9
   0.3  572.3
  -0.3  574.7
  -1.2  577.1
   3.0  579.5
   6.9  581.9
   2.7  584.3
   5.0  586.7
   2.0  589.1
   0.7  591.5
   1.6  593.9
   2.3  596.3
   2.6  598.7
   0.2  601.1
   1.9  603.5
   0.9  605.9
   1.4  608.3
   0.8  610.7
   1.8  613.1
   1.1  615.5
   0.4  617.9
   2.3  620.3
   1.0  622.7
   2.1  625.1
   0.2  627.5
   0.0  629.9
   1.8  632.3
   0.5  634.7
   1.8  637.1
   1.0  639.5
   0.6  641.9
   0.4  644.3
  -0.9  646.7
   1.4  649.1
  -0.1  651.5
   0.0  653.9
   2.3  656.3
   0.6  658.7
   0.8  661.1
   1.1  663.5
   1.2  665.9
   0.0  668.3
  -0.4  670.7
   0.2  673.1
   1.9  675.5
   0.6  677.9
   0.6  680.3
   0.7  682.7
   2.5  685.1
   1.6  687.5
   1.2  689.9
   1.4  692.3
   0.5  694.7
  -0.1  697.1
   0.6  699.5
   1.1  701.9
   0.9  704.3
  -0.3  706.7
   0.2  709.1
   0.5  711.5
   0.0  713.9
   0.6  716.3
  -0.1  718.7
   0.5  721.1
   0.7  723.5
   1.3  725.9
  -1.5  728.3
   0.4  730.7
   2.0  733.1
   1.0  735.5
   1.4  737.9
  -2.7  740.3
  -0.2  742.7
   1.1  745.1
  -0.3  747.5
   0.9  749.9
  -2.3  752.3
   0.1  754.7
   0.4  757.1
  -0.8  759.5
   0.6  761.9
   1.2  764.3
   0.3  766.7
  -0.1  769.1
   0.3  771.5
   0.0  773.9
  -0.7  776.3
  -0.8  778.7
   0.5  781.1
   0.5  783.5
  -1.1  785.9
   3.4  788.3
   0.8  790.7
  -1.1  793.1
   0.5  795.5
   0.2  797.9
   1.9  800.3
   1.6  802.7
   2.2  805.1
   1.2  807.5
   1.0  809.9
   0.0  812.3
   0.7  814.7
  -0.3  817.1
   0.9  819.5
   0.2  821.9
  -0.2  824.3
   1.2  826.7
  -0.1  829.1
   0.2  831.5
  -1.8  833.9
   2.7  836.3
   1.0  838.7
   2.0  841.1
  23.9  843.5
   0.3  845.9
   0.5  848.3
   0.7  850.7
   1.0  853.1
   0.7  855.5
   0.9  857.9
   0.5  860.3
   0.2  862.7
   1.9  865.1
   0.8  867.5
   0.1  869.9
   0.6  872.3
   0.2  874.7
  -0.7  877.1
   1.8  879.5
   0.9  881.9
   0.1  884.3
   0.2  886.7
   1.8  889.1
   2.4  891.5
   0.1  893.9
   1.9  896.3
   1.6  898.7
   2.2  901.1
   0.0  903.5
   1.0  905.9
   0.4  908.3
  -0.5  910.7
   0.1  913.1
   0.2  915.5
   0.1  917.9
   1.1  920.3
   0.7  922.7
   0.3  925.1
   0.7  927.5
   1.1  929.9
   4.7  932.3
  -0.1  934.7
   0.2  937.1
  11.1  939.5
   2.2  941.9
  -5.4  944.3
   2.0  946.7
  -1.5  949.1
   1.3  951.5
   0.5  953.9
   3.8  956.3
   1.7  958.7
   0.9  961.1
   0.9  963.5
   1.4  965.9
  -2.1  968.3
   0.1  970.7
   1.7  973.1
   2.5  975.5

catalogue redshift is 1.520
